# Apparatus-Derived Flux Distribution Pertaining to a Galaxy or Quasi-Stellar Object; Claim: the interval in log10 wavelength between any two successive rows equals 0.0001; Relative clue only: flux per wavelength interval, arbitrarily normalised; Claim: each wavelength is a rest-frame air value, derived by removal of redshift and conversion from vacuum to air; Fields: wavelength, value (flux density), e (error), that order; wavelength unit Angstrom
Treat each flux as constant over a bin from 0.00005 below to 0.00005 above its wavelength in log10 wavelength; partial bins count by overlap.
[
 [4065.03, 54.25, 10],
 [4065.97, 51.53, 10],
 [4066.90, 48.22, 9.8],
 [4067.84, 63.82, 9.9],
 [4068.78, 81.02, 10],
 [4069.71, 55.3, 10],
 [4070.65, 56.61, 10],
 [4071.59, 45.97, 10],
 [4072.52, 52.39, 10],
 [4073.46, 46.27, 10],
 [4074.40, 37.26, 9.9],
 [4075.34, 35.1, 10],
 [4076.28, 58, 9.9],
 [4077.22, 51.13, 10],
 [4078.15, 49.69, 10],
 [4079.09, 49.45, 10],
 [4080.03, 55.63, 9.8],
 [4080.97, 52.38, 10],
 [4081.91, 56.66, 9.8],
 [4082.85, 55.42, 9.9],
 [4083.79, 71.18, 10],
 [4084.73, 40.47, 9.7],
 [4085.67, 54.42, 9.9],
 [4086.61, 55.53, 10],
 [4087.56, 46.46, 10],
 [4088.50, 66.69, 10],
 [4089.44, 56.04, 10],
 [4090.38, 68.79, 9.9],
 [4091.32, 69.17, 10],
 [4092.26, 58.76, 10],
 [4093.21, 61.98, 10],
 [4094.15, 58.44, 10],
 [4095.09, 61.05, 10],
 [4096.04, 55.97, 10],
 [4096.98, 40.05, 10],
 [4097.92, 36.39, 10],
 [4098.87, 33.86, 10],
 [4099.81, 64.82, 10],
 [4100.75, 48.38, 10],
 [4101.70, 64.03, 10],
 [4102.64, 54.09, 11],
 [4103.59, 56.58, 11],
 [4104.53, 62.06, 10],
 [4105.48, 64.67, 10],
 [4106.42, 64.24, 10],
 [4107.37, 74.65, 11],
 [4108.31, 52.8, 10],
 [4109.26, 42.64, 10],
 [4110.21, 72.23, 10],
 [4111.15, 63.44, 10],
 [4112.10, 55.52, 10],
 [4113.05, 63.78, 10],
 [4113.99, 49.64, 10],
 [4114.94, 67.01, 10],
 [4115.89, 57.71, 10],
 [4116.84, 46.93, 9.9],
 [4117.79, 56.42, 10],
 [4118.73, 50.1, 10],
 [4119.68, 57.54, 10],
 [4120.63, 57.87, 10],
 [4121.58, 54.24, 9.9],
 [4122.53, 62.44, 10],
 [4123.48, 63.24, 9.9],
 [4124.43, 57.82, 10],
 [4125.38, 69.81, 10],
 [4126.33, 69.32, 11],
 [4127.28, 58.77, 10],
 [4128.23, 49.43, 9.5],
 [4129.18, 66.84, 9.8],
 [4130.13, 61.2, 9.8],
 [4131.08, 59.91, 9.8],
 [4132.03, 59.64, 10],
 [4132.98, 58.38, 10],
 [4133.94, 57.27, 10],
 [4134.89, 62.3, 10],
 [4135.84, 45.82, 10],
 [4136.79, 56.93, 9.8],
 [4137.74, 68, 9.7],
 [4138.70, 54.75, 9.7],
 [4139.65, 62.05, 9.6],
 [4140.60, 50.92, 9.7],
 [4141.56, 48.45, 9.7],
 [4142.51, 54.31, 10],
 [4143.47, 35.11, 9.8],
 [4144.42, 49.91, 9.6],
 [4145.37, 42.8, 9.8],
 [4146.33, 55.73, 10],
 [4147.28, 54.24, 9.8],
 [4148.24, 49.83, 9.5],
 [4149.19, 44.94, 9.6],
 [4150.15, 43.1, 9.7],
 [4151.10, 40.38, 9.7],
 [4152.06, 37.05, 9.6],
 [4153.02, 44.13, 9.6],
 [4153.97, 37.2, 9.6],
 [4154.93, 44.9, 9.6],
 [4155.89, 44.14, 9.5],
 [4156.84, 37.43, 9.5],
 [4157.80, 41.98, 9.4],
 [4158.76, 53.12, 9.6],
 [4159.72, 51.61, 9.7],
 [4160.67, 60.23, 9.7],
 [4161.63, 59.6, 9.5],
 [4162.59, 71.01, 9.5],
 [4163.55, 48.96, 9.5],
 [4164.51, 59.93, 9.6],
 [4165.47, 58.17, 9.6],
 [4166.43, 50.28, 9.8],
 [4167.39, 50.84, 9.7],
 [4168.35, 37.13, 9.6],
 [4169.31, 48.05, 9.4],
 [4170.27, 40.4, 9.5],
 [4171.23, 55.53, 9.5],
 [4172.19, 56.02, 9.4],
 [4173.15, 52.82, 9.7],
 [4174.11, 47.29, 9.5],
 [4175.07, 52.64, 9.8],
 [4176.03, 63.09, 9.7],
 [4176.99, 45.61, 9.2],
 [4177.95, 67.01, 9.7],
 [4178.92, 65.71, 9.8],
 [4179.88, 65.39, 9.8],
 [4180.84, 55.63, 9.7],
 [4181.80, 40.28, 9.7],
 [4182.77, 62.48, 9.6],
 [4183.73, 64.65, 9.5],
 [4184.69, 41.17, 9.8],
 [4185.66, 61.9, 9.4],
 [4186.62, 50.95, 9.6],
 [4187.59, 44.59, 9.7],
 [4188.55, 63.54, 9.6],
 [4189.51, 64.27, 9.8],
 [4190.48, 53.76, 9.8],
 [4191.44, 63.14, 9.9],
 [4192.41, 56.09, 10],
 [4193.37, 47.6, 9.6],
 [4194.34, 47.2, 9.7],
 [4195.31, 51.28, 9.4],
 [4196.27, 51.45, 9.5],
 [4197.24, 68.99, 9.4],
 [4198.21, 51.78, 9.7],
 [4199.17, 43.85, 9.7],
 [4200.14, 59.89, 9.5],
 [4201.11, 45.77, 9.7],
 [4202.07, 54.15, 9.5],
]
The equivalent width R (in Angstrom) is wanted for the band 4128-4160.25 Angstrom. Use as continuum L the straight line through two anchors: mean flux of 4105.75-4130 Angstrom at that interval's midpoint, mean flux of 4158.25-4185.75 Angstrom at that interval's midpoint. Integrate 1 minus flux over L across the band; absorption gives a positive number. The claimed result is 3.6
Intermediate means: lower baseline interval 59.5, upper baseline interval 54.6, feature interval 50.7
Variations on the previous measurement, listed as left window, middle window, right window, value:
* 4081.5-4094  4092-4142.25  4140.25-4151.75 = -4.6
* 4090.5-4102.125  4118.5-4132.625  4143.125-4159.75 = -3.0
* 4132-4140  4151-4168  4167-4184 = 1.8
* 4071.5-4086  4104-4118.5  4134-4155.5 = -2.7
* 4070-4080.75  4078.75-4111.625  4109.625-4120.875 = -2.1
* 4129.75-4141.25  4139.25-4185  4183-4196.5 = 4.3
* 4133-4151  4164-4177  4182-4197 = 0.5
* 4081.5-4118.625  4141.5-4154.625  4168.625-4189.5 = 2.4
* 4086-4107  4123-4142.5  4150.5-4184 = -1.7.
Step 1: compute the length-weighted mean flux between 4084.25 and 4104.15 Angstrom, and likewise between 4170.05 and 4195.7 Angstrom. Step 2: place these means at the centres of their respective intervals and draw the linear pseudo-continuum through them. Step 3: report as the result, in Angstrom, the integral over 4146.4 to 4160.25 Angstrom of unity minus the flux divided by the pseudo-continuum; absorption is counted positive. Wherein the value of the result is 2.5 Angstrom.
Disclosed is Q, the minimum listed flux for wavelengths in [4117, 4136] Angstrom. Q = 45.82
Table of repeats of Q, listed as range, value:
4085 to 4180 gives 33.86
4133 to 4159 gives 35.11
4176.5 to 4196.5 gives 40.28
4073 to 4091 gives 35.1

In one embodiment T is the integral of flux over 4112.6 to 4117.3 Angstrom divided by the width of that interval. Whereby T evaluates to 57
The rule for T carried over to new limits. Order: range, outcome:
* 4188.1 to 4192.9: 60.2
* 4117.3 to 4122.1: 55.3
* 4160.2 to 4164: 60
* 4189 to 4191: 59.3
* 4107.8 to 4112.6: 57.5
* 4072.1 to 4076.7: 45.5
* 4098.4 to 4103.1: 53.1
